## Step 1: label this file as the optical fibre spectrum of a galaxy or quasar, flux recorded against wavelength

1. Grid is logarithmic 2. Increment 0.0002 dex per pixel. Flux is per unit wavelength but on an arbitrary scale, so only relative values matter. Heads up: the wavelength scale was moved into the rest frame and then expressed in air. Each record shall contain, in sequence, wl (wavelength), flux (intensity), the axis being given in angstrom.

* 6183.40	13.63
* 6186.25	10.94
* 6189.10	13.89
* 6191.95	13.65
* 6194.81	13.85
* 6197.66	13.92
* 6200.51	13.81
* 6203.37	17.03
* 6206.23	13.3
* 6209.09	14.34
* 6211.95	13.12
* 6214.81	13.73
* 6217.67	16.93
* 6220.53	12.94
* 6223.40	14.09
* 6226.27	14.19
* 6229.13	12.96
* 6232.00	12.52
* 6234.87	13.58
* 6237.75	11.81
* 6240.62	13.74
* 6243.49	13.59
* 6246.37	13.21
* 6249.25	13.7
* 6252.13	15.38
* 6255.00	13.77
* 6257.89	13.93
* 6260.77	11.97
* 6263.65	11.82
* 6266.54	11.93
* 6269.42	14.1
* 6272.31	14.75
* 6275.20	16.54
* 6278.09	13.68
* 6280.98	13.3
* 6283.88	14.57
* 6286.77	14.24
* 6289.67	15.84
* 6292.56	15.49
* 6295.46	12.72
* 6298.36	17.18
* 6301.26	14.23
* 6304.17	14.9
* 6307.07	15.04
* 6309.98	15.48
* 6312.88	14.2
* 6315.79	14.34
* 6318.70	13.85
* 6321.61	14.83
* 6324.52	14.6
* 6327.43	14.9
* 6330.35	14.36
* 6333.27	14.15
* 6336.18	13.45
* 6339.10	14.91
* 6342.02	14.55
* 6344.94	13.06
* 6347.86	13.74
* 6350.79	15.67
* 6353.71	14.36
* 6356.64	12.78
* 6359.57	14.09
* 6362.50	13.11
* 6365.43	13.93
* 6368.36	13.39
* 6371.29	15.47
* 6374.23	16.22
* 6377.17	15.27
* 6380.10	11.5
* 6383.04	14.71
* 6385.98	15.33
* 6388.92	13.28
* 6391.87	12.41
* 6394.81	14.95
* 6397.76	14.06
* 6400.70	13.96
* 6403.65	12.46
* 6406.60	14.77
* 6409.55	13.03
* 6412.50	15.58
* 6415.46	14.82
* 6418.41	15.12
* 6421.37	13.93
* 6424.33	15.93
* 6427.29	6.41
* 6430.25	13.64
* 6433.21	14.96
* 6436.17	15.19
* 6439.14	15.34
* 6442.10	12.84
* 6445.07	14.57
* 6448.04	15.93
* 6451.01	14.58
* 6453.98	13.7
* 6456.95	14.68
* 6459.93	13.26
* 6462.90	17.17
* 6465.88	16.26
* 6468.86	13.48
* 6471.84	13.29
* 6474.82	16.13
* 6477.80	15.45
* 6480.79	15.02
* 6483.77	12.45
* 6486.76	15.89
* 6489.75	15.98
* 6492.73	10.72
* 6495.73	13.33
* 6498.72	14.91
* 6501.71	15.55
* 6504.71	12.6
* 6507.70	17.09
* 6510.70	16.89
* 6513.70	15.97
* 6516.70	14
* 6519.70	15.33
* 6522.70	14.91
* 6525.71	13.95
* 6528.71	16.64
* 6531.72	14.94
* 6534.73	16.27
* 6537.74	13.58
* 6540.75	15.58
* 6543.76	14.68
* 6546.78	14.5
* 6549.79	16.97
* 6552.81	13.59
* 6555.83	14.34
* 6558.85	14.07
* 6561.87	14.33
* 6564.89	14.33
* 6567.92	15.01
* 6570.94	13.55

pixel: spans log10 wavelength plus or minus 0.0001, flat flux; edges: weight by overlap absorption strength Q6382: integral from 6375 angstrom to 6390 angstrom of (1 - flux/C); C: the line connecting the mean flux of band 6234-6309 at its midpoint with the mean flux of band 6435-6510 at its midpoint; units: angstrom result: 0.2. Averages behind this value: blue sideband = 14.1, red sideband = 14.6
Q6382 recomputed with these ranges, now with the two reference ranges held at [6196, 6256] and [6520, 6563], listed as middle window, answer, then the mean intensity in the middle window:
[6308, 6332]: -0.7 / 14.6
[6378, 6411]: 1.6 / 13.7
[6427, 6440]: 0.8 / 13.6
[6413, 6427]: 0.2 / 14.3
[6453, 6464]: 0.0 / 14.7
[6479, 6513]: 0.3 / 14.6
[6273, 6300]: -1.4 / 14.8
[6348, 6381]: 0.3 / 14.2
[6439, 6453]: 0.0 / 14.6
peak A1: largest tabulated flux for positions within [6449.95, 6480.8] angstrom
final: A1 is 17.17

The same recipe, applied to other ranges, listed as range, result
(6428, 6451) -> 15.93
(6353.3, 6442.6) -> 16.22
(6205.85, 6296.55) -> 16.93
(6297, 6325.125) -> 17.18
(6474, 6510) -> 17.09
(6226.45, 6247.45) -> 13.74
